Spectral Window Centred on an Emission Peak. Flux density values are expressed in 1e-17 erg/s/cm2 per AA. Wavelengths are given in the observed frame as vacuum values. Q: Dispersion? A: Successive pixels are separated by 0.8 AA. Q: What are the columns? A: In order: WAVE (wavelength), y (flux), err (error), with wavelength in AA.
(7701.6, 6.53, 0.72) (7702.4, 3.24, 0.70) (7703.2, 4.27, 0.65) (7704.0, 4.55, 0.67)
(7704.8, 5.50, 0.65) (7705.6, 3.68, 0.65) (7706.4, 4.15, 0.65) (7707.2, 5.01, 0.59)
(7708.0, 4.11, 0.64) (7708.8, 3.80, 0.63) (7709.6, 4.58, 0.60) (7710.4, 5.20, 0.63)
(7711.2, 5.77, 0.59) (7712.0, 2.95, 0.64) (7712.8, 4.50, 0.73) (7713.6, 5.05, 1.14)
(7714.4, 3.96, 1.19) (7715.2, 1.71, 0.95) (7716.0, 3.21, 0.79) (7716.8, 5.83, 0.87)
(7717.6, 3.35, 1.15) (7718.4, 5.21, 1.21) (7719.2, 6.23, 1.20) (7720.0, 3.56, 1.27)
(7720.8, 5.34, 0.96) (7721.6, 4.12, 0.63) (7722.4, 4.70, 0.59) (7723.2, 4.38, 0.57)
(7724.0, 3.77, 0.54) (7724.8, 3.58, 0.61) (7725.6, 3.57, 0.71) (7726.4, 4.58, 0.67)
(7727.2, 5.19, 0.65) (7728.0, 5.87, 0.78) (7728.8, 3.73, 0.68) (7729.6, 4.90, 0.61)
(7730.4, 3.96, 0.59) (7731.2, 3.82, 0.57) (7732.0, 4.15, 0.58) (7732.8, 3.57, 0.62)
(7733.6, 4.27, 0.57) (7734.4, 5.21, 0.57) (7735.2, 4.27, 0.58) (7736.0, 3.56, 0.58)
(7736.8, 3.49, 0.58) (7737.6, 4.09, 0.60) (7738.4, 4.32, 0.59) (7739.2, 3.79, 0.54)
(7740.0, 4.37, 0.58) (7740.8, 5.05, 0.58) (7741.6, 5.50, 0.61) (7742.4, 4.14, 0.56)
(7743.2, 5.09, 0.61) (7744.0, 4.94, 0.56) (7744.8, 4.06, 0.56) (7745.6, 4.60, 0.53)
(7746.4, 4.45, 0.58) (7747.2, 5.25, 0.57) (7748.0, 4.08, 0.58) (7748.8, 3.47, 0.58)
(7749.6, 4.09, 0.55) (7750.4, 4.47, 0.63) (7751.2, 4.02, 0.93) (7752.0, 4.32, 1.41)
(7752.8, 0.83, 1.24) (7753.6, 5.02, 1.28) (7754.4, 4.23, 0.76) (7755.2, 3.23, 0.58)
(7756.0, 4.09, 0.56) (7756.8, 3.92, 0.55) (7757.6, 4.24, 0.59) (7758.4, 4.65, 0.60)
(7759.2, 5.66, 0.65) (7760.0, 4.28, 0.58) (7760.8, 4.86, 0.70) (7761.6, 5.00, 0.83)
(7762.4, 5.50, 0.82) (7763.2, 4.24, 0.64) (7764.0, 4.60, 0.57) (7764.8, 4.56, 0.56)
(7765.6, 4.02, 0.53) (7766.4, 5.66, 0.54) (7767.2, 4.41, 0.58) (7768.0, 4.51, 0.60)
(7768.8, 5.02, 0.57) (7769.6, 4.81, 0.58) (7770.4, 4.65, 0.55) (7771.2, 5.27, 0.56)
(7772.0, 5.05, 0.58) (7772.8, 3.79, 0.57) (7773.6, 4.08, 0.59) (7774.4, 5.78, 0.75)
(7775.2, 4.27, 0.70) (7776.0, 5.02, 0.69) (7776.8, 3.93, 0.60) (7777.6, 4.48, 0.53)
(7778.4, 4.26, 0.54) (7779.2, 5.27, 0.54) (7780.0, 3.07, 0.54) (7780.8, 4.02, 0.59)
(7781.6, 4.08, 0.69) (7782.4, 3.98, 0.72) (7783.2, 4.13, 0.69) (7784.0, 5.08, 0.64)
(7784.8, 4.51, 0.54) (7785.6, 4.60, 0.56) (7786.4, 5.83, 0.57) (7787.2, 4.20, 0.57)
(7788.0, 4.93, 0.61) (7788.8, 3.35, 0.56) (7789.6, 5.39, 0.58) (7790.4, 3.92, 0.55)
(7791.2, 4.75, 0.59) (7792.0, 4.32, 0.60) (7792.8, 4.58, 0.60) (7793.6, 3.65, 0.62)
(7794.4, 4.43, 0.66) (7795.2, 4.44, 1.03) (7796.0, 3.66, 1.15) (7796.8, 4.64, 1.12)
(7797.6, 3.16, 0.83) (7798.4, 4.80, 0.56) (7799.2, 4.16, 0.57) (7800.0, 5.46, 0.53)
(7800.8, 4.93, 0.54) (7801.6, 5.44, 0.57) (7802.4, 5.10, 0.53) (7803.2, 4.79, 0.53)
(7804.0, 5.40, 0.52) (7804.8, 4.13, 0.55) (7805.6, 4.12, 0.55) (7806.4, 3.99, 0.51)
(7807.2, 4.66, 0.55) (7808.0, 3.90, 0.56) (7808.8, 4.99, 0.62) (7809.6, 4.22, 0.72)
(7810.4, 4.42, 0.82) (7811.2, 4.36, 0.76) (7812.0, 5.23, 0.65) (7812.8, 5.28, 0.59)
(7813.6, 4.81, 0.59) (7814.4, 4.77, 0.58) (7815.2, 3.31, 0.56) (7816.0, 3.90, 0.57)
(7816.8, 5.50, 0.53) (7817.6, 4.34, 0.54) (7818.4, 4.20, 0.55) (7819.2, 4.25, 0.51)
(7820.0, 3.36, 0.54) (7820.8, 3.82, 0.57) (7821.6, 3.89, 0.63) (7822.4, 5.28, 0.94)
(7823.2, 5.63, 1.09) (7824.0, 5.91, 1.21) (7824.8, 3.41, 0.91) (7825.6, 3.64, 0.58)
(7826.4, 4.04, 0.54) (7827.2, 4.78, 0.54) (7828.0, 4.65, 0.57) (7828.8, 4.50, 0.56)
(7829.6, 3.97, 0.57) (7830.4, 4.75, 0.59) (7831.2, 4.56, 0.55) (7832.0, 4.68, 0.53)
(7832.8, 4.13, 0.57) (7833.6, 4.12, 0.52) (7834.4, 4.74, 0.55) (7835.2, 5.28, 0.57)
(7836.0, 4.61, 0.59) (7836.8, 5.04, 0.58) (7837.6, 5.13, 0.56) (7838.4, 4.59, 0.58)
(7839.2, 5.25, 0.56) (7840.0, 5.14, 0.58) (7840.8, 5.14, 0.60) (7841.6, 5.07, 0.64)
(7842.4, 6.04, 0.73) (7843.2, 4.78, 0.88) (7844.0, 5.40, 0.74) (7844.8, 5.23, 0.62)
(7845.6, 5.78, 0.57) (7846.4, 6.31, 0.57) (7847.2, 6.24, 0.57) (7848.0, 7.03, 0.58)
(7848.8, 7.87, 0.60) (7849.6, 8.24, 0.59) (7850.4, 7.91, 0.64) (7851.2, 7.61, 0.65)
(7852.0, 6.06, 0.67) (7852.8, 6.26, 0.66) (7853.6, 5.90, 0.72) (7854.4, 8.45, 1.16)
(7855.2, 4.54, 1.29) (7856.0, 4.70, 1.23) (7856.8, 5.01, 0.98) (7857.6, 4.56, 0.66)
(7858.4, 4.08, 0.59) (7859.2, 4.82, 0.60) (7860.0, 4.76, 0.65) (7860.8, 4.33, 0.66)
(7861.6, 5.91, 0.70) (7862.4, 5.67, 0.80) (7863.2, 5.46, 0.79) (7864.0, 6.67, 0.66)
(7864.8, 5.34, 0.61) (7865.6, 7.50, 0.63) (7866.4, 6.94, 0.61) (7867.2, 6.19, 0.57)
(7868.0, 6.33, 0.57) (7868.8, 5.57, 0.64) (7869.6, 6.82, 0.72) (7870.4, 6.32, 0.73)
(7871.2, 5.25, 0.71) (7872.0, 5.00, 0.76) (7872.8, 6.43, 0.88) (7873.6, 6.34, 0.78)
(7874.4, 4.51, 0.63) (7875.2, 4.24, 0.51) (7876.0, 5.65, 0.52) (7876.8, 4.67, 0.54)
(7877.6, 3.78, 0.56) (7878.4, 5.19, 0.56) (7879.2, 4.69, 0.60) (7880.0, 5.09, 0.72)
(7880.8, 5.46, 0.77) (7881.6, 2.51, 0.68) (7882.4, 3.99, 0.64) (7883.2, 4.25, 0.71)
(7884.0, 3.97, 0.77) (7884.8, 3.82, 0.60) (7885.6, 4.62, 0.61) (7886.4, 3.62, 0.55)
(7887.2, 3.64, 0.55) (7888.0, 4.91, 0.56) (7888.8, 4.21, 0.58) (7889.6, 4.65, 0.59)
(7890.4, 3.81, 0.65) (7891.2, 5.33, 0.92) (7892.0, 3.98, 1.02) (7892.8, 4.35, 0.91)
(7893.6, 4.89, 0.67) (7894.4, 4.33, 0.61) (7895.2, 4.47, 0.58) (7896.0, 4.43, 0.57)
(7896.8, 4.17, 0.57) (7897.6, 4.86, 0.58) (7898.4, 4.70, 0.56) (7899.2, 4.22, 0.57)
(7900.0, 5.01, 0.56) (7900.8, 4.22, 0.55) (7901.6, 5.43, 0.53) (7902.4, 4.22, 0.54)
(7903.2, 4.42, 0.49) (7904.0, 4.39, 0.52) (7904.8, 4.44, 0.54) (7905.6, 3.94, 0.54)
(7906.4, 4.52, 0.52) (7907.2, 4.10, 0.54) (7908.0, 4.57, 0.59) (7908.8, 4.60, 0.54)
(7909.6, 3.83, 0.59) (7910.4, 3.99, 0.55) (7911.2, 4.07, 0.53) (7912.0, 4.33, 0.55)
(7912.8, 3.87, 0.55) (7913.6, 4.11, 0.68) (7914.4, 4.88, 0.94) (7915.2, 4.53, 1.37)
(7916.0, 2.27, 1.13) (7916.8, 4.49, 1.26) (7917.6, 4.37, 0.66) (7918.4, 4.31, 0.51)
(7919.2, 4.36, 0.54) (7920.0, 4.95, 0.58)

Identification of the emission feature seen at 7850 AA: [S II]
